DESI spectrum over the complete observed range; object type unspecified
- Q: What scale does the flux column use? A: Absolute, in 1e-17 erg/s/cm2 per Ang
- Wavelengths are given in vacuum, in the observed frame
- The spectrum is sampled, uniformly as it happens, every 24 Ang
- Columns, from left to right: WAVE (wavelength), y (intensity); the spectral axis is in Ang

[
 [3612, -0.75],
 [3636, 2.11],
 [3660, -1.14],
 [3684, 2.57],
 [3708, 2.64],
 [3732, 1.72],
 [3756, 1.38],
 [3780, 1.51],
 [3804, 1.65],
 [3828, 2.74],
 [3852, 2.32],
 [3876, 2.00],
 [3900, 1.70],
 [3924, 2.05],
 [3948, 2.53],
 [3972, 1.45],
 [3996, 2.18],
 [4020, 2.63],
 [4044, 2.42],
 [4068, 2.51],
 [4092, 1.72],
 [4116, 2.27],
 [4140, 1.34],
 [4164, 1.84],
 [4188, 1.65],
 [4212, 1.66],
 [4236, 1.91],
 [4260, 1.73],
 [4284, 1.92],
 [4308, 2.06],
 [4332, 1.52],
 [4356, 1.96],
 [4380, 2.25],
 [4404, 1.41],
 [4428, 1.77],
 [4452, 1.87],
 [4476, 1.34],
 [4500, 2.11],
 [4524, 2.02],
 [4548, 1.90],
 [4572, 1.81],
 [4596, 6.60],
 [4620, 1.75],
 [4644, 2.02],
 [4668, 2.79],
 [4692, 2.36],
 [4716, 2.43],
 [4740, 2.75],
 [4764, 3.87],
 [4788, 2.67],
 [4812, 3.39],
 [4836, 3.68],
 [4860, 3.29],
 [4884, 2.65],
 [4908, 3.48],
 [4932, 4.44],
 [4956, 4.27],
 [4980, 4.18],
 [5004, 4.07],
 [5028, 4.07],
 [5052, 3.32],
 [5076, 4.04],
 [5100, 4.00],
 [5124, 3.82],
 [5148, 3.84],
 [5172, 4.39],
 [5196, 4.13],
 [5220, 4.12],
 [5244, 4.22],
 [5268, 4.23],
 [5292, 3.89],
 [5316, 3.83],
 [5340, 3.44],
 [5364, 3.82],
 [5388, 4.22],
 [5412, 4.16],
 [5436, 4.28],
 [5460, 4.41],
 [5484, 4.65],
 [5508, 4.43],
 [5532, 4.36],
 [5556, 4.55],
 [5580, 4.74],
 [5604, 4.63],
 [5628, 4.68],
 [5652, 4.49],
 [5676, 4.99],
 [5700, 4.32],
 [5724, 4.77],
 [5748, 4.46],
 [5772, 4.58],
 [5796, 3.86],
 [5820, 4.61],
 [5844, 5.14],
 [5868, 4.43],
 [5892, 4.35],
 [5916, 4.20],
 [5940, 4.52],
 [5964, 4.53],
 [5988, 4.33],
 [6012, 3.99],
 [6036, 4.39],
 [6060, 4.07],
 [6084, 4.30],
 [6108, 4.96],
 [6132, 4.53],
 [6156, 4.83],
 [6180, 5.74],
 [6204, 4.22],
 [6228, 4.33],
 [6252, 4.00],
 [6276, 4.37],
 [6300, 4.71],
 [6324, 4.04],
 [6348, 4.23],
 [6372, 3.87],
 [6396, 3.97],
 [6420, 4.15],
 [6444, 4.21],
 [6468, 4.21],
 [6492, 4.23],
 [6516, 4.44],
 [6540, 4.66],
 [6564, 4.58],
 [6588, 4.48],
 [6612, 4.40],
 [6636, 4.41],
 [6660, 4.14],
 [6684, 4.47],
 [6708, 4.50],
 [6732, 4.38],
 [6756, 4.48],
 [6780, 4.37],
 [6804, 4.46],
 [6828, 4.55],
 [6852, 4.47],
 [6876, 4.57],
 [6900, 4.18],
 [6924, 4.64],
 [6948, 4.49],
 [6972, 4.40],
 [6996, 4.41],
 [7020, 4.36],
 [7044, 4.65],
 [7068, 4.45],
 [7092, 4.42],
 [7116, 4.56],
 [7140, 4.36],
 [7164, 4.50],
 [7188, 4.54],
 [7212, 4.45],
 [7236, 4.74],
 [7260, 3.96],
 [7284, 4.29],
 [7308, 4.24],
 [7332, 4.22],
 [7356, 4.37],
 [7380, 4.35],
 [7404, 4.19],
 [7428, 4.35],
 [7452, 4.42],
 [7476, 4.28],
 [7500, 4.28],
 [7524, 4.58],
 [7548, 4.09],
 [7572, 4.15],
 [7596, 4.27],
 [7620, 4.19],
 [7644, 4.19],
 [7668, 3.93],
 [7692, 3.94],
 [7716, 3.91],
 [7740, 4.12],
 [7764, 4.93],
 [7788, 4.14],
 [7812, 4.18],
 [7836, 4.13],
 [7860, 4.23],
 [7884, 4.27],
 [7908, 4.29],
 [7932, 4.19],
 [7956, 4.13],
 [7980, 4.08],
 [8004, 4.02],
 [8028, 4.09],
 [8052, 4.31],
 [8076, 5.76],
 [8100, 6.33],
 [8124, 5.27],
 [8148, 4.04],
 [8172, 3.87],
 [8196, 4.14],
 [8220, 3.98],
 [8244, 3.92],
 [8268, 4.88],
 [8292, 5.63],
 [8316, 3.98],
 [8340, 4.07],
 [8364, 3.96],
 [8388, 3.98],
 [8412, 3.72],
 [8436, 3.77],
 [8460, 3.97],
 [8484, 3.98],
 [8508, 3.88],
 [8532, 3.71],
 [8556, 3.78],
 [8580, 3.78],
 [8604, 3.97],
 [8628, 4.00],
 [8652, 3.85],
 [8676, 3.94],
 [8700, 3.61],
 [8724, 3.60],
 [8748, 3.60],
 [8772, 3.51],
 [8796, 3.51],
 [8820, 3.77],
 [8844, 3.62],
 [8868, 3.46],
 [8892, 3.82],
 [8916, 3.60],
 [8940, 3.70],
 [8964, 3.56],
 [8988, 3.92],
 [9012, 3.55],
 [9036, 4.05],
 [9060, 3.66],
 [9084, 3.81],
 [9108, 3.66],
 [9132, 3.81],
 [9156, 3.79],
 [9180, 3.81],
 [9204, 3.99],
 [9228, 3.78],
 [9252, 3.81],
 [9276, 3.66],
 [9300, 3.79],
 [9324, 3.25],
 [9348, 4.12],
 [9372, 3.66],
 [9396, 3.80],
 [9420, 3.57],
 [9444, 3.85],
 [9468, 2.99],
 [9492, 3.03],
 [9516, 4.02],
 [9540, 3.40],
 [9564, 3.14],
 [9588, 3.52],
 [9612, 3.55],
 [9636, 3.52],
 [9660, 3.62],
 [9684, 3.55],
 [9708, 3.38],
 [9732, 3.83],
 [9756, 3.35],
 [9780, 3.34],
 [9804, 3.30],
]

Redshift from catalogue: 0.232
